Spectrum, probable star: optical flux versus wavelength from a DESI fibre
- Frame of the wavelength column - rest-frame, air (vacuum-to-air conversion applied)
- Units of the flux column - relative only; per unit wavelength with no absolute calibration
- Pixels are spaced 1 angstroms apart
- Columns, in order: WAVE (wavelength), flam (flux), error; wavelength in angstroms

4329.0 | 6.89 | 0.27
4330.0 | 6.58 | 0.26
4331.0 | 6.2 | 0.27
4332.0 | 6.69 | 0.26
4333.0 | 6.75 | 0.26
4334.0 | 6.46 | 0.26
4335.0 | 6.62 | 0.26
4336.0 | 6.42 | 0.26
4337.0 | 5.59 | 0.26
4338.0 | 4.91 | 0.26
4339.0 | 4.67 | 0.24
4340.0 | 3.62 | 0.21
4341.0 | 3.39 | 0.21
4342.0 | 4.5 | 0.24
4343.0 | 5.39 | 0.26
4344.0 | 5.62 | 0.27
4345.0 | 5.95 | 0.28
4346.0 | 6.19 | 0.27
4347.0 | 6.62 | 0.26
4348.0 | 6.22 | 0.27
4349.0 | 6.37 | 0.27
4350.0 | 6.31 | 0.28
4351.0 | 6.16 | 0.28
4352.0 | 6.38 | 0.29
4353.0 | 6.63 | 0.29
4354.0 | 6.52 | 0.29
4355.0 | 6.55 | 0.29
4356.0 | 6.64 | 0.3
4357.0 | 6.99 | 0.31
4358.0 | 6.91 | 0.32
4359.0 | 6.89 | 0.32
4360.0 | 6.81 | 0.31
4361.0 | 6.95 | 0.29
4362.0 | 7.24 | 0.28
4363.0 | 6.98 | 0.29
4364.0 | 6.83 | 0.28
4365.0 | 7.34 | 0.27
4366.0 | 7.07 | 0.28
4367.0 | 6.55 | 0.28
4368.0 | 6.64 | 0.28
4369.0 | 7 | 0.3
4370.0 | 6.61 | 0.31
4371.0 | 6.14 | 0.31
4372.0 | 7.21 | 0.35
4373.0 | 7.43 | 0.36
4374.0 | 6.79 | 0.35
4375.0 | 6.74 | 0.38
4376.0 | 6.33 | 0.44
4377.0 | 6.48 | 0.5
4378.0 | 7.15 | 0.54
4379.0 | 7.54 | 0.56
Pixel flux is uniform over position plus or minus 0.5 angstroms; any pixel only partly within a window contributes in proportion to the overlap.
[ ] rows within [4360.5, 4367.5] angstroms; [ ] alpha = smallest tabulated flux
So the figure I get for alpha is 6.55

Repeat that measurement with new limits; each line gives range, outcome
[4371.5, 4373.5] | 7.21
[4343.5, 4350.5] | 5.62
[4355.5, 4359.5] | 6.64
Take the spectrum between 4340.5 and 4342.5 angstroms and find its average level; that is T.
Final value 3.95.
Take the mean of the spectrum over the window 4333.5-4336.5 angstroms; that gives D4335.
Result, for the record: 6.5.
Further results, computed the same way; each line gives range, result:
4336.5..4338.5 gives 5.25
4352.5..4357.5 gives 6.67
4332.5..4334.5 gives 6.61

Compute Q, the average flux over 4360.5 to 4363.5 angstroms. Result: 7.06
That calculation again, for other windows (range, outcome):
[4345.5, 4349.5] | 6.35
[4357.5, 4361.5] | 6.89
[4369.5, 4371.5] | 6.38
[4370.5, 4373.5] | 6.93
